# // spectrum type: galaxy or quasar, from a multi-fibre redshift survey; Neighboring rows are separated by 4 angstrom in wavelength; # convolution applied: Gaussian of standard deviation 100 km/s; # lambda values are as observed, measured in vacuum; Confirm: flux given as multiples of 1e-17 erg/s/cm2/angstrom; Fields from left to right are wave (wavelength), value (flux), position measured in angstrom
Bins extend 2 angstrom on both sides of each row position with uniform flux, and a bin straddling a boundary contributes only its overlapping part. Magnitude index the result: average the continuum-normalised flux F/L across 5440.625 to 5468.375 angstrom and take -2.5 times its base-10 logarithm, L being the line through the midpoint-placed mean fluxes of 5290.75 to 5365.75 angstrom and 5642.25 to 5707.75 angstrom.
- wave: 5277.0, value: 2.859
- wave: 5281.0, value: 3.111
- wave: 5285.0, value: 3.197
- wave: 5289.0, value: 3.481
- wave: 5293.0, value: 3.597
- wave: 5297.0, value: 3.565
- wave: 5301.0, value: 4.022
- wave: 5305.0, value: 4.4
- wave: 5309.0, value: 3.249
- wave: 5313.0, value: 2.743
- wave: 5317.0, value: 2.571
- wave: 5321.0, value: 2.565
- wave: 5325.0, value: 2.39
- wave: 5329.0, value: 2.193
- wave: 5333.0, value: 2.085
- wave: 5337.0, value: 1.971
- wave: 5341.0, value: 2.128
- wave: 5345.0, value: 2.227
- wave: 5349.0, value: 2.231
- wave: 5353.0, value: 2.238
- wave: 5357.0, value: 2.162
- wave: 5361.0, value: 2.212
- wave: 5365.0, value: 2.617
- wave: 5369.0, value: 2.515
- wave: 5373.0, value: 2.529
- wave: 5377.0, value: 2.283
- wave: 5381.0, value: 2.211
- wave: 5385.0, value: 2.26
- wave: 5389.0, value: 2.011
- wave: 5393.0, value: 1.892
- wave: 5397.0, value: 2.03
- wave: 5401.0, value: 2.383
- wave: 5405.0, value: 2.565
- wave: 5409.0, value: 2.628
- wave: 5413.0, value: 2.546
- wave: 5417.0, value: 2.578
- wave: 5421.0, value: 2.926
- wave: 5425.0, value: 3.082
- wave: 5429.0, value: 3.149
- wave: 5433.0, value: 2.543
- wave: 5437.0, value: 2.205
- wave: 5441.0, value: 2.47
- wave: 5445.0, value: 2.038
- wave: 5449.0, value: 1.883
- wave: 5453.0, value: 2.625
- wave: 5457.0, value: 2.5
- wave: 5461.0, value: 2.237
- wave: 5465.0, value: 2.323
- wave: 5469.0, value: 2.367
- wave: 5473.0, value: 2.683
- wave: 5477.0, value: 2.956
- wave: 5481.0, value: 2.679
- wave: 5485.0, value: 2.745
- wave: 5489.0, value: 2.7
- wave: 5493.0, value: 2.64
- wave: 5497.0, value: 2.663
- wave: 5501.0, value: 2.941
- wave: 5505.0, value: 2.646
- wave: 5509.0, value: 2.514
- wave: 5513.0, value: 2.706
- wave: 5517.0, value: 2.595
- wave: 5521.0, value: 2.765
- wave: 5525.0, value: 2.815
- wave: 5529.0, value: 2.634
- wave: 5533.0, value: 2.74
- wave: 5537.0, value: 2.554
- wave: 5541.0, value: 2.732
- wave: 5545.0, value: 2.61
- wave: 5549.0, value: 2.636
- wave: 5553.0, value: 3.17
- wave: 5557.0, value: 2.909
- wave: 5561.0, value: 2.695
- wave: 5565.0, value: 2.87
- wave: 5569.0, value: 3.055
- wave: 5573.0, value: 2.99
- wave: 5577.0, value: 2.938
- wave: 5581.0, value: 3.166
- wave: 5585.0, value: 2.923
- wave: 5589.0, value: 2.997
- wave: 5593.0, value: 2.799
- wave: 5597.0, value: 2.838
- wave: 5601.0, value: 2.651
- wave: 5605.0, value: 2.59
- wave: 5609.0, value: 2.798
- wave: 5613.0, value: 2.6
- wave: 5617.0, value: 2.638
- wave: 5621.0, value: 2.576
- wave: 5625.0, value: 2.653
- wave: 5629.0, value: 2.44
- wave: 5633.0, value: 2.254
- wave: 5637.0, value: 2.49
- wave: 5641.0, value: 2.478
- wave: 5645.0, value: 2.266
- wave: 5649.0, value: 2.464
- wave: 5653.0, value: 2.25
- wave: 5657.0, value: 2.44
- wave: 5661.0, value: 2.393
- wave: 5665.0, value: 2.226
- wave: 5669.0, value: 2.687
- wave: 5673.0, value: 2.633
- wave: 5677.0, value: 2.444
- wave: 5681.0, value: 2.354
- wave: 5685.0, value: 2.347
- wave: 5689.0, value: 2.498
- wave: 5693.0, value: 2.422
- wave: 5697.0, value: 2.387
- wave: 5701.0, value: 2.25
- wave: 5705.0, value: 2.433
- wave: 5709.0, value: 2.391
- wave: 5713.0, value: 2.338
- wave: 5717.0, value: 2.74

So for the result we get 0.134 mag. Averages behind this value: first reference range 2.7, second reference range 2.41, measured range 2.29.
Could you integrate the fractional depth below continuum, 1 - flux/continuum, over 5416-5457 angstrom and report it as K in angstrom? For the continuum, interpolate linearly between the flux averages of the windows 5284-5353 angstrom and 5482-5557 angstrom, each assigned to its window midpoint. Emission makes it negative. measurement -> 3.3 angstrom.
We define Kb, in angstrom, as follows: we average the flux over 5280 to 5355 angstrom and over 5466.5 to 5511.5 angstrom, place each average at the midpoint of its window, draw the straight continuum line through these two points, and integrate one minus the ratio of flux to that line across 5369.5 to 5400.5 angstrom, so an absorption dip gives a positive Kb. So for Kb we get 6.4 angstrom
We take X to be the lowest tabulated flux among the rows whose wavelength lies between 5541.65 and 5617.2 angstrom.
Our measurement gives 2.59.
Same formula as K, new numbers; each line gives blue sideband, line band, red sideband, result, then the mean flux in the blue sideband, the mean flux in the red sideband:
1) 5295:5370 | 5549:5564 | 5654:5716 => -2.3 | 2.64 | 2.42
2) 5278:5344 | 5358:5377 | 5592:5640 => 2.9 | 2.94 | 2.6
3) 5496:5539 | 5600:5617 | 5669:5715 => -0.7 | 2.69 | 2.42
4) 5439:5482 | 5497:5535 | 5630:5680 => -4.4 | 2.43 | 2.42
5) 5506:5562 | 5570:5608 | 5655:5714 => -3.9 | 2.72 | 2.42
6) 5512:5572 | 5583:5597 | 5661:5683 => -1.3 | 2.77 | 2.46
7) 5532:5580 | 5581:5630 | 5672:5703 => -1.0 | 2.83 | 2.41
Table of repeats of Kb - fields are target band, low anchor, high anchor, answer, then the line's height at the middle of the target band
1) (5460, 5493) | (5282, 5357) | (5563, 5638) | 2.1 angstrom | 2.78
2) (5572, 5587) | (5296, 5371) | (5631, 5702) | -3.3 angstrom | 2.46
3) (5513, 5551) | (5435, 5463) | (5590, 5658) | -4.3 angstrom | 2.41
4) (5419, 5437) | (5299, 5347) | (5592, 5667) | -1.4 angstrom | 2.64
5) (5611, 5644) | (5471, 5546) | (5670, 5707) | 0.1 angstrom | 2.52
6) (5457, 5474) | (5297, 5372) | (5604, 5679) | 1.1 angstrom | 2.56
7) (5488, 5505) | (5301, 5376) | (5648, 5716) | -1.7 angstrom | 2.48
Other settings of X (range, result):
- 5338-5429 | 1.892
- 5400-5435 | 2.383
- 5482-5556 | 2.514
